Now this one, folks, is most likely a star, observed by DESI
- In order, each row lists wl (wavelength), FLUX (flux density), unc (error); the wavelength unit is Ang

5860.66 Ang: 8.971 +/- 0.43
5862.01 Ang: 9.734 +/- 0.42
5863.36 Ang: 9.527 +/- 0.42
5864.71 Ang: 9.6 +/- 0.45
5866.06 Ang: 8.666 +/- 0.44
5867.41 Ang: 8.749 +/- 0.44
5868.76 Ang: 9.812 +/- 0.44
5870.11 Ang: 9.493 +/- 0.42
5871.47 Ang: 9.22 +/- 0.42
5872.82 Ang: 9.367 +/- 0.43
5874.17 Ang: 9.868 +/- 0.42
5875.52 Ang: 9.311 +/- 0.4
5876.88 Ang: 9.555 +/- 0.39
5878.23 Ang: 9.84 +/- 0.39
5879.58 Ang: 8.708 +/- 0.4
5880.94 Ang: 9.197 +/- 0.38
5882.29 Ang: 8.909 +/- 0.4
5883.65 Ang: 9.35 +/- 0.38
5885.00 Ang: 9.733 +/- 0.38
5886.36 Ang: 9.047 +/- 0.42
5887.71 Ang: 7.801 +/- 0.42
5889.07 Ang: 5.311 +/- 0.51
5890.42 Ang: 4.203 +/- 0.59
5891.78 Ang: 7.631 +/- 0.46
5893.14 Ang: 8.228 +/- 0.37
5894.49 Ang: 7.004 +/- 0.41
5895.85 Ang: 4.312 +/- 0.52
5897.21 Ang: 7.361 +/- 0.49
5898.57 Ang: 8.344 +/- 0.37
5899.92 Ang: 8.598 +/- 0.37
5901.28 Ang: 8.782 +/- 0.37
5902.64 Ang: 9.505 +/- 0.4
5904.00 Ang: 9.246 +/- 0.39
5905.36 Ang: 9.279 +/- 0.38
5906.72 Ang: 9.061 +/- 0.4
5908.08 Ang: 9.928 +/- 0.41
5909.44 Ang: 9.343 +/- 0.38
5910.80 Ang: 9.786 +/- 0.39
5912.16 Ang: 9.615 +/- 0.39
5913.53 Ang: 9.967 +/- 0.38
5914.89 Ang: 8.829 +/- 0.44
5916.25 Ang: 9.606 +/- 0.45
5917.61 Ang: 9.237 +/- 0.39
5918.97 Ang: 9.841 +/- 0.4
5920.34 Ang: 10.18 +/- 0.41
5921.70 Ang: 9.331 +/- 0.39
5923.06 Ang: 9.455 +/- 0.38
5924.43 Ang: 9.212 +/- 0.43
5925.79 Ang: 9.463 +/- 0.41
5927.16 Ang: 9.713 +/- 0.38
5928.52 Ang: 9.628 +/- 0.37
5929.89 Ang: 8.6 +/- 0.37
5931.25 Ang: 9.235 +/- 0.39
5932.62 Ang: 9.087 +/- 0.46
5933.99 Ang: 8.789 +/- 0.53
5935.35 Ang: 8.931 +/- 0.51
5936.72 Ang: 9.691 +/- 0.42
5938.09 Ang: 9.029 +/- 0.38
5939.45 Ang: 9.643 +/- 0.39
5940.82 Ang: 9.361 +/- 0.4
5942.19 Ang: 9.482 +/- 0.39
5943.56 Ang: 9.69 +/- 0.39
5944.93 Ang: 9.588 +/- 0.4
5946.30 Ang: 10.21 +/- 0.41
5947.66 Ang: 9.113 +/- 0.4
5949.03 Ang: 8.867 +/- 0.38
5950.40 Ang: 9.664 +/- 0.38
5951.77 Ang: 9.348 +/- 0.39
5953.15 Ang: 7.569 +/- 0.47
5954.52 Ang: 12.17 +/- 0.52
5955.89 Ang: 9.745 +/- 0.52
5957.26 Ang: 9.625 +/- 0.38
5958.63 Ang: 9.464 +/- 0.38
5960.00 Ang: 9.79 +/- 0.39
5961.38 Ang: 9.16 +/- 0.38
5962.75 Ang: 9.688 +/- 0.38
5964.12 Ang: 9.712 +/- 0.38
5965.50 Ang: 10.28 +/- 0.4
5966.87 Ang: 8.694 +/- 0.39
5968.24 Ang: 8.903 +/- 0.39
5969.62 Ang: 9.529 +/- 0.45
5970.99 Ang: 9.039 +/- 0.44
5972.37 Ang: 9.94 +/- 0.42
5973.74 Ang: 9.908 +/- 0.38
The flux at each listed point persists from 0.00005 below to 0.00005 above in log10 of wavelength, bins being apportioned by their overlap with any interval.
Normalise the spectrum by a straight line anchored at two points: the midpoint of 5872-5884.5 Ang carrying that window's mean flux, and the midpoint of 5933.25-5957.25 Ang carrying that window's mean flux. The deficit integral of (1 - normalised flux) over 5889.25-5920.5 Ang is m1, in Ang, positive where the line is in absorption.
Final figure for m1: 2.9 Ang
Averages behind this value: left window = 9.35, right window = 9.47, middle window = 8.53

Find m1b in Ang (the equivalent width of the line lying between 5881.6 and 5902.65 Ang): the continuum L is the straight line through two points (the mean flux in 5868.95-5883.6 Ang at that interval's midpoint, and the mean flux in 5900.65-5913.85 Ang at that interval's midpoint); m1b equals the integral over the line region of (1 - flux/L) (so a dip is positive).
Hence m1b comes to 3.8 Ang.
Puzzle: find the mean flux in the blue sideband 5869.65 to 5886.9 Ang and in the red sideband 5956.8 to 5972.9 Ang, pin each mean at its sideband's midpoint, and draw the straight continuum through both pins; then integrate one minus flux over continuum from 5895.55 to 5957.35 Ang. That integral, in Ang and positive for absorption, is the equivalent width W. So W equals 1.01 Ang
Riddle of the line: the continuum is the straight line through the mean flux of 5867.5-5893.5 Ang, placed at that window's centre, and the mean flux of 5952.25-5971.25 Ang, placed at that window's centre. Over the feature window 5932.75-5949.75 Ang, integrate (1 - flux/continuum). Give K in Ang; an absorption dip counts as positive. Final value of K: -0.1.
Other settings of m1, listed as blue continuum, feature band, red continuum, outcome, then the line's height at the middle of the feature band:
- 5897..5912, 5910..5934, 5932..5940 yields -0.8 Ang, 9.15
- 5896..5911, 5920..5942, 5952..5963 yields -0.2 Ang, 9.24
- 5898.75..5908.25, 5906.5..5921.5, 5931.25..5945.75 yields -0.7 Ang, 9.18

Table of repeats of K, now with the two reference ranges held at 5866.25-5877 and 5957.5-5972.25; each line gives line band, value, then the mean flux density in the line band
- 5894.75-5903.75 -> 1.5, 7.85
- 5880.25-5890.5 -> 1.3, 8.16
